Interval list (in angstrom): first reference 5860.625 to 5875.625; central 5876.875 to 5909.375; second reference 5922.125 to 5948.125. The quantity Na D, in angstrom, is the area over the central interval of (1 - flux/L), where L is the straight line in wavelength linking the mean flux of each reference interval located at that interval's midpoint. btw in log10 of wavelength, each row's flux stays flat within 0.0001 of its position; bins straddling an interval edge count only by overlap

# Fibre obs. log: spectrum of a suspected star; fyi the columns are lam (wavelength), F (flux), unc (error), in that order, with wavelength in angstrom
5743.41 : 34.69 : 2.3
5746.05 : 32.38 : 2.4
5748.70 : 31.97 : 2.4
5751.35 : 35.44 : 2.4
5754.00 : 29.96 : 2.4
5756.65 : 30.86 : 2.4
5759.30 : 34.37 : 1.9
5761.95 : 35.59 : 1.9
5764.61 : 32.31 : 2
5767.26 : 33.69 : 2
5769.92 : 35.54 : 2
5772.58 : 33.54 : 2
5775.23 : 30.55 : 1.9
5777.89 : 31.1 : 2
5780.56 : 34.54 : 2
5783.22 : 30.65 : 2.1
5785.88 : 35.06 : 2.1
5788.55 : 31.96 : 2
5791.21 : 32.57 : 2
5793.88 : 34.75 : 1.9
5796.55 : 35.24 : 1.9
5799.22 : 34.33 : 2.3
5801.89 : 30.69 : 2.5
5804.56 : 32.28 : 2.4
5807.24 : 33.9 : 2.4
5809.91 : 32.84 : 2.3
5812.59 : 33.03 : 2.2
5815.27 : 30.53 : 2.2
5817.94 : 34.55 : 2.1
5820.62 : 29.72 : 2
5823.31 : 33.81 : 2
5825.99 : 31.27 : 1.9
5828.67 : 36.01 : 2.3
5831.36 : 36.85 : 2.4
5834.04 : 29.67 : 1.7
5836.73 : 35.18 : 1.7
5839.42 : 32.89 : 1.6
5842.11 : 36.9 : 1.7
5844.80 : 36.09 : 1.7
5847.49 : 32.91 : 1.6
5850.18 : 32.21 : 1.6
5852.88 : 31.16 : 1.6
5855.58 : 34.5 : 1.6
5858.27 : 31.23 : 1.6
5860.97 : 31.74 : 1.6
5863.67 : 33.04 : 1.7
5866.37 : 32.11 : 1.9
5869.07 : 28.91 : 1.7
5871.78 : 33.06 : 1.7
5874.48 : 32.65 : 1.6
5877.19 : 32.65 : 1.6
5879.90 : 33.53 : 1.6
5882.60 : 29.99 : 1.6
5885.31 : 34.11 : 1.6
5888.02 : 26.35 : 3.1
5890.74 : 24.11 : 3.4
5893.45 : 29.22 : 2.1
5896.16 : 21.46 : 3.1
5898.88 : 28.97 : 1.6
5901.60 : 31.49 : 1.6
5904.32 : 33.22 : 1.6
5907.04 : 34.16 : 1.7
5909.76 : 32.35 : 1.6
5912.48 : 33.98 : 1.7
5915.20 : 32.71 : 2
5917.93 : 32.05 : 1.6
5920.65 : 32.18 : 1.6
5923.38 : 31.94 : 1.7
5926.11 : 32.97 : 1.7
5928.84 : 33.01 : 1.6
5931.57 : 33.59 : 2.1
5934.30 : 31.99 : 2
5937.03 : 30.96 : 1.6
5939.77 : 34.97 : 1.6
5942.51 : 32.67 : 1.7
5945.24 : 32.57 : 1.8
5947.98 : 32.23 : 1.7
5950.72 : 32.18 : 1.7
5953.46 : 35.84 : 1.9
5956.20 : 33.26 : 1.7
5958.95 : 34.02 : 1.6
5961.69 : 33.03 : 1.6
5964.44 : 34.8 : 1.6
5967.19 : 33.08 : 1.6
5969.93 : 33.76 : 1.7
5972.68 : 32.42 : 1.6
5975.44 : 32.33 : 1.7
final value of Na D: 2.3 angstrom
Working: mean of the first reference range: 31.9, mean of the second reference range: 32.7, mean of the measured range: 29.9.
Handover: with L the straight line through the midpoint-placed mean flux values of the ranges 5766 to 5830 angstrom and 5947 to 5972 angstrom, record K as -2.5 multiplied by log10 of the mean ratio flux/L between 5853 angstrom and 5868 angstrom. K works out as 0.03 mag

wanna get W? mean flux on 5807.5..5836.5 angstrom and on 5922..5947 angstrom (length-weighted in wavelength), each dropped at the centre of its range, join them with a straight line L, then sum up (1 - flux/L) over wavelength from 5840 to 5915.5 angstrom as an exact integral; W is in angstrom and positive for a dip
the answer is 2.9 angstrom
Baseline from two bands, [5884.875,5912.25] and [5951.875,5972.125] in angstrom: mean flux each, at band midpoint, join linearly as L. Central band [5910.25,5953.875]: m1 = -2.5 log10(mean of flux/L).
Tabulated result -0.03 mag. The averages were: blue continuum 29.6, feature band 32.8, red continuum 33.9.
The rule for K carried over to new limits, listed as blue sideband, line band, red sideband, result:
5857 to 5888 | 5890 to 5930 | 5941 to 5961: 0.05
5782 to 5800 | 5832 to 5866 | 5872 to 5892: -0.05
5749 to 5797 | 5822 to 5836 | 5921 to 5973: -0.02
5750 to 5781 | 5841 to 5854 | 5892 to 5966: -0.04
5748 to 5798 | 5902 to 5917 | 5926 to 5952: -0.01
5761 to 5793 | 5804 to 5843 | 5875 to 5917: -0.04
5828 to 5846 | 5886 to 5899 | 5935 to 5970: 0.29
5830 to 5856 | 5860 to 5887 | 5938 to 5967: 0.05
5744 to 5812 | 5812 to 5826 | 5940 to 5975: 0.03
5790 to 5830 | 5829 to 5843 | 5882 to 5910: -0.08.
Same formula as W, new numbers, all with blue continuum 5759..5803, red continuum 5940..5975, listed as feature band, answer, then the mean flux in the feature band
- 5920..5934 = 0.3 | 32.7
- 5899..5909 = 0.3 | 32.4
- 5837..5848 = -0.5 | 34.9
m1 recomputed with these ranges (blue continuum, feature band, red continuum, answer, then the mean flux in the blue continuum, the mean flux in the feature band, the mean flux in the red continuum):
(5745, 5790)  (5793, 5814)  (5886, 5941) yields -0.03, 32.9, 33.3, 31.1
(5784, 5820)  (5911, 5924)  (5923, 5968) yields 0.02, 33.1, 32.6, 33.1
